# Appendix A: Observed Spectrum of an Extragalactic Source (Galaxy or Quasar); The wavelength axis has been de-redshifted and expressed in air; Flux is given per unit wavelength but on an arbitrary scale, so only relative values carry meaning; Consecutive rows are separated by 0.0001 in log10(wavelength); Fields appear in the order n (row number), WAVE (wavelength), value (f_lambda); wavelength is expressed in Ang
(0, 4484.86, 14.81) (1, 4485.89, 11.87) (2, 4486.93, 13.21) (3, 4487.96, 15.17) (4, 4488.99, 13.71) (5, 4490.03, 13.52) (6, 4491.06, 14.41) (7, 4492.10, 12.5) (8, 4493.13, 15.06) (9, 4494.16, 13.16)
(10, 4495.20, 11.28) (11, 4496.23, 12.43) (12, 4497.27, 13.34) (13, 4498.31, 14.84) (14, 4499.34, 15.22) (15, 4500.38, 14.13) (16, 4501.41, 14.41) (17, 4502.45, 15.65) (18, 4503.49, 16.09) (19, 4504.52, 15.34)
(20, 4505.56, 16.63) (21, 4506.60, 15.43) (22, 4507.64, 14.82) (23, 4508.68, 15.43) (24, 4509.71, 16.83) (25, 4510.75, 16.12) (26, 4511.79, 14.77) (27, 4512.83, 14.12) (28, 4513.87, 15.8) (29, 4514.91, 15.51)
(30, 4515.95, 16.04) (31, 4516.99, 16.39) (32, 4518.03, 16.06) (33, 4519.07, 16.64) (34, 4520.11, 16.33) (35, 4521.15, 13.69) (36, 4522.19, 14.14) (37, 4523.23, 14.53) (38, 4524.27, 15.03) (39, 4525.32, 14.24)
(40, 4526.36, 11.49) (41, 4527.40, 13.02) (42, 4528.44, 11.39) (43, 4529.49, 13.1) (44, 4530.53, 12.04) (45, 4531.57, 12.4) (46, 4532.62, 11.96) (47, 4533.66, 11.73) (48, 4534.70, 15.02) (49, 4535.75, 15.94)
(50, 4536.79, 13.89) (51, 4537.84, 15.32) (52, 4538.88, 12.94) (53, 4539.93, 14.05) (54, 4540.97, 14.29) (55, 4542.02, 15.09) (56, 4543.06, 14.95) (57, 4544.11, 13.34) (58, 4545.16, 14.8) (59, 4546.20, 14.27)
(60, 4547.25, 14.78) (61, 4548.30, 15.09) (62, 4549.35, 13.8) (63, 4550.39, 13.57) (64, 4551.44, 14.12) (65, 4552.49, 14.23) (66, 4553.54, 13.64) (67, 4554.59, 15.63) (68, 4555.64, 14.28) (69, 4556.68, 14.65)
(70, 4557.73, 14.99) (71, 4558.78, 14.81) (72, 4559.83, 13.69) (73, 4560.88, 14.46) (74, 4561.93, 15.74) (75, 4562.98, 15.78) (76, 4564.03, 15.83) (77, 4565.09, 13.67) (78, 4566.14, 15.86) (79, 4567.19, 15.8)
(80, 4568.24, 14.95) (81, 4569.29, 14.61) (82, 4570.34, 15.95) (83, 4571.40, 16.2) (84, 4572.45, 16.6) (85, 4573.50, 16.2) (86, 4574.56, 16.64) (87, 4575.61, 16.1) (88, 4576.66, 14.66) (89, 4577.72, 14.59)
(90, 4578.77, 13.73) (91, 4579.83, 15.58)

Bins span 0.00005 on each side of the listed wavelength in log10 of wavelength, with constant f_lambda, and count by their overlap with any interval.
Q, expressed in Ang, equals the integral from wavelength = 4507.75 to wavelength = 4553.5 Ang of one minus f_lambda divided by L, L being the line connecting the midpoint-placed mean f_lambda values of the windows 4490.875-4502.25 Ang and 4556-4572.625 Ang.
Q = 0.3 Ang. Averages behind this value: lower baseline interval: 13.7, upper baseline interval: 15.2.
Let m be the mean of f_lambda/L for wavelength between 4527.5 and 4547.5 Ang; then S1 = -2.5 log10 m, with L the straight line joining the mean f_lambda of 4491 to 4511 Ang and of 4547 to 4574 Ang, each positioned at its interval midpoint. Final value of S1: 0.08 mag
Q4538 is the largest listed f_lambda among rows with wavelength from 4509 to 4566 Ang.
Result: 16.83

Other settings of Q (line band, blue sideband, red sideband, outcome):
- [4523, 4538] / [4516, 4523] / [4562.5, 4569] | 2.1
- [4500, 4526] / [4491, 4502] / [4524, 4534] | -4.4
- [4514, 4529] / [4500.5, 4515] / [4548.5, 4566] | 0.6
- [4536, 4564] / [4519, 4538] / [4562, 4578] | 0.3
